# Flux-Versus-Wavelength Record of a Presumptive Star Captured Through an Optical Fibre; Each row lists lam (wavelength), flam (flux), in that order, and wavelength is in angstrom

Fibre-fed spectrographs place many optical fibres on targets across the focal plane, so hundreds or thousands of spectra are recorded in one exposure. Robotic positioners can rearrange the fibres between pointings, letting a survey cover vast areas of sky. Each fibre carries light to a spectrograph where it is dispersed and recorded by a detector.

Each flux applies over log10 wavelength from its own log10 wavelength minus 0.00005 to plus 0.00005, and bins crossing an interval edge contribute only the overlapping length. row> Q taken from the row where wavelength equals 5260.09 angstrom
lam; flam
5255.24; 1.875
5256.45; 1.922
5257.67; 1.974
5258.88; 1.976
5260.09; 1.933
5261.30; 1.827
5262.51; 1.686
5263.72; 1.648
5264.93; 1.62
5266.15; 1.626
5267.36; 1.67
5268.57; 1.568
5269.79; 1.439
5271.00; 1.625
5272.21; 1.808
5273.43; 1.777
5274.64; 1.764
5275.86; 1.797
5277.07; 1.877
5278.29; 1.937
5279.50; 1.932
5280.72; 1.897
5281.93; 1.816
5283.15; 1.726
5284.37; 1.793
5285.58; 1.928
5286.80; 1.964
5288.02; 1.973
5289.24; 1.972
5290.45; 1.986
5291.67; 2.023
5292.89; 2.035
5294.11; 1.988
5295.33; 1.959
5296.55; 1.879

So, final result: 1.933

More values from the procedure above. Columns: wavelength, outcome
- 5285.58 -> 1.928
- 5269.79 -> 1.439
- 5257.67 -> 1.974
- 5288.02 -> 1.973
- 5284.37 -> 1.793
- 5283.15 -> 1.726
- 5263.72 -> 1.648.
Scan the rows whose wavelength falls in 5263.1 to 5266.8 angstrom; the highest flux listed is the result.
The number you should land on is 1.648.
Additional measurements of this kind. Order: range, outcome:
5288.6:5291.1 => 1.986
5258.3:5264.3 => 1.976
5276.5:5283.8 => 1.937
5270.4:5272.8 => 1.808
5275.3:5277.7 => 1.877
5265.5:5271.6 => 1.67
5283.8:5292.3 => 2.023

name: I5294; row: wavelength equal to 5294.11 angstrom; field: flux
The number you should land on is 1.988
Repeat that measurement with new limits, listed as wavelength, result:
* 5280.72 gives 1.897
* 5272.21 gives 1.808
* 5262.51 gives 1.686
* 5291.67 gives 2.023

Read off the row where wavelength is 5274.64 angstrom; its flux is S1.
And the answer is 1.764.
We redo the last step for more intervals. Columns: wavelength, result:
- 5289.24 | 1.972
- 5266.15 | 1.626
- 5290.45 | 1.986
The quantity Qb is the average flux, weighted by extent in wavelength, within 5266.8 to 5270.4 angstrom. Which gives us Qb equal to 1.56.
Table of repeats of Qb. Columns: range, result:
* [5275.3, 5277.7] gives 1.84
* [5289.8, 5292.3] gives 2.01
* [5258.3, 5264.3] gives 1.82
